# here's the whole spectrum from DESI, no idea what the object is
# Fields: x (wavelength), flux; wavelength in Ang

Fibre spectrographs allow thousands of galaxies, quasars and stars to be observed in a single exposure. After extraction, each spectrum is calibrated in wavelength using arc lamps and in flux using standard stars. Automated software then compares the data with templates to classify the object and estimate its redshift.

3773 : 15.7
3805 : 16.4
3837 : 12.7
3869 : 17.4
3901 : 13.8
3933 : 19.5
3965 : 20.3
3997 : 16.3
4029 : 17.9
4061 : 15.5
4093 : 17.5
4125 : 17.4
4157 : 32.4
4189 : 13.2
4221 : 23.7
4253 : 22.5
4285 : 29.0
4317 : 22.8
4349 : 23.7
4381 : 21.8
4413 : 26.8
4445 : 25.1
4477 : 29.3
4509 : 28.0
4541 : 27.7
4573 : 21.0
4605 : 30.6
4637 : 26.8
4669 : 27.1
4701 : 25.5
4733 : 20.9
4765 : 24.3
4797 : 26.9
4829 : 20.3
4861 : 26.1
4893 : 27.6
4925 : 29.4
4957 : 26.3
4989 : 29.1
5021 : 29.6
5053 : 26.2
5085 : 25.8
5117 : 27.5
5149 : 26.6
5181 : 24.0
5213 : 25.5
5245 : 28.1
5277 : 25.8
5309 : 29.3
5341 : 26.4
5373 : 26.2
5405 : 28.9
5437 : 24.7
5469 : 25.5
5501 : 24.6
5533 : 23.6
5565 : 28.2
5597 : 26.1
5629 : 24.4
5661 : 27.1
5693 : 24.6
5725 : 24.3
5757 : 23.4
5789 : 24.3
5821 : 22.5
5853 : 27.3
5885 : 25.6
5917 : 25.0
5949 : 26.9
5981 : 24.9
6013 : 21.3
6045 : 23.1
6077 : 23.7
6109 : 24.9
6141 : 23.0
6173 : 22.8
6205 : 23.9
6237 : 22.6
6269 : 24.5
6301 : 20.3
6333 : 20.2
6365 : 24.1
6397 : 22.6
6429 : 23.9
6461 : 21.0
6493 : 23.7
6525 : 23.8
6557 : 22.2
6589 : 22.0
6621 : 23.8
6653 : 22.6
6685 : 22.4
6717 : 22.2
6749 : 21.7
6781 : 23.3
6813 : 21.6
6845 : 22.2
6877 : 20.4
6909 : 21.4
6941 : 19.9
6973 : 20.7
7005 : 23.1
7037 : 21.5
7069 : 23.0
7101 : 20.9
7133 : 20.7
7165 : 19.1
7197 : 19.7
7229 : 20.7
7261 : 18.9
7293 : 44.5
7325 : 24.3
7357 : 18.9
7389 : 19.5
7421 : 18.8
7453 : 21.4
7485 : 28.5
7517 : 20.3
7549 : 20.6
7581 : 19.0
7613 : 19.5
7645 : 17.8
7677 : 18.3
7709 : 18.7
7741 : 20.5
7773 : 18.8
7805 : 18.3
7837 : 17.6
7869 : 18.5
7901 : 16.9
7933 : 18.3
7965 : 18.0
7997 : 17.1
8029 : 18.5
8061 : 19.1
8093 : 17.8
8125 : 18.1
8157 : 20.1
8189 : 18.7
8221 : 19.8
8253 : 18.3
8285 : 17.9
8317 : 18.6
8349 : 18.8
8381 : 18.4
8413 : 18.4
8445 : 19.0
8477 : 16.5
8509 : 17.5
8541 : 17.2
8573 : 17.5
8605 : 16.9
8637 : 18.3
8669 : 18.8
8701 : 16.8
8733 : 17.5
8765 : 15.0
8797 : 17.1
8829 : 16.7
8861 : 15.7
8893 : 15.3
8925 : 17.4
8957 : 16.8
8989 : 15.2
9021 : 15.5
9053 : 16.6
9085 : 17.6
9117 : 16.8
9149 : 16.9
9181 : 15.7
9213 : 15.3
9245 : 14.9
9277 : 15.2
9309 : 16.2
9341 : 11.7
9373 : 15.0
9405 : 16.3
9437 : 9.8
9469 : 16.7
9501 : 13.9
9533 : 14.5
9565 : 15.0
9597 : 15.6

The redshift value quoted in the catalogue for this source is 0.112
